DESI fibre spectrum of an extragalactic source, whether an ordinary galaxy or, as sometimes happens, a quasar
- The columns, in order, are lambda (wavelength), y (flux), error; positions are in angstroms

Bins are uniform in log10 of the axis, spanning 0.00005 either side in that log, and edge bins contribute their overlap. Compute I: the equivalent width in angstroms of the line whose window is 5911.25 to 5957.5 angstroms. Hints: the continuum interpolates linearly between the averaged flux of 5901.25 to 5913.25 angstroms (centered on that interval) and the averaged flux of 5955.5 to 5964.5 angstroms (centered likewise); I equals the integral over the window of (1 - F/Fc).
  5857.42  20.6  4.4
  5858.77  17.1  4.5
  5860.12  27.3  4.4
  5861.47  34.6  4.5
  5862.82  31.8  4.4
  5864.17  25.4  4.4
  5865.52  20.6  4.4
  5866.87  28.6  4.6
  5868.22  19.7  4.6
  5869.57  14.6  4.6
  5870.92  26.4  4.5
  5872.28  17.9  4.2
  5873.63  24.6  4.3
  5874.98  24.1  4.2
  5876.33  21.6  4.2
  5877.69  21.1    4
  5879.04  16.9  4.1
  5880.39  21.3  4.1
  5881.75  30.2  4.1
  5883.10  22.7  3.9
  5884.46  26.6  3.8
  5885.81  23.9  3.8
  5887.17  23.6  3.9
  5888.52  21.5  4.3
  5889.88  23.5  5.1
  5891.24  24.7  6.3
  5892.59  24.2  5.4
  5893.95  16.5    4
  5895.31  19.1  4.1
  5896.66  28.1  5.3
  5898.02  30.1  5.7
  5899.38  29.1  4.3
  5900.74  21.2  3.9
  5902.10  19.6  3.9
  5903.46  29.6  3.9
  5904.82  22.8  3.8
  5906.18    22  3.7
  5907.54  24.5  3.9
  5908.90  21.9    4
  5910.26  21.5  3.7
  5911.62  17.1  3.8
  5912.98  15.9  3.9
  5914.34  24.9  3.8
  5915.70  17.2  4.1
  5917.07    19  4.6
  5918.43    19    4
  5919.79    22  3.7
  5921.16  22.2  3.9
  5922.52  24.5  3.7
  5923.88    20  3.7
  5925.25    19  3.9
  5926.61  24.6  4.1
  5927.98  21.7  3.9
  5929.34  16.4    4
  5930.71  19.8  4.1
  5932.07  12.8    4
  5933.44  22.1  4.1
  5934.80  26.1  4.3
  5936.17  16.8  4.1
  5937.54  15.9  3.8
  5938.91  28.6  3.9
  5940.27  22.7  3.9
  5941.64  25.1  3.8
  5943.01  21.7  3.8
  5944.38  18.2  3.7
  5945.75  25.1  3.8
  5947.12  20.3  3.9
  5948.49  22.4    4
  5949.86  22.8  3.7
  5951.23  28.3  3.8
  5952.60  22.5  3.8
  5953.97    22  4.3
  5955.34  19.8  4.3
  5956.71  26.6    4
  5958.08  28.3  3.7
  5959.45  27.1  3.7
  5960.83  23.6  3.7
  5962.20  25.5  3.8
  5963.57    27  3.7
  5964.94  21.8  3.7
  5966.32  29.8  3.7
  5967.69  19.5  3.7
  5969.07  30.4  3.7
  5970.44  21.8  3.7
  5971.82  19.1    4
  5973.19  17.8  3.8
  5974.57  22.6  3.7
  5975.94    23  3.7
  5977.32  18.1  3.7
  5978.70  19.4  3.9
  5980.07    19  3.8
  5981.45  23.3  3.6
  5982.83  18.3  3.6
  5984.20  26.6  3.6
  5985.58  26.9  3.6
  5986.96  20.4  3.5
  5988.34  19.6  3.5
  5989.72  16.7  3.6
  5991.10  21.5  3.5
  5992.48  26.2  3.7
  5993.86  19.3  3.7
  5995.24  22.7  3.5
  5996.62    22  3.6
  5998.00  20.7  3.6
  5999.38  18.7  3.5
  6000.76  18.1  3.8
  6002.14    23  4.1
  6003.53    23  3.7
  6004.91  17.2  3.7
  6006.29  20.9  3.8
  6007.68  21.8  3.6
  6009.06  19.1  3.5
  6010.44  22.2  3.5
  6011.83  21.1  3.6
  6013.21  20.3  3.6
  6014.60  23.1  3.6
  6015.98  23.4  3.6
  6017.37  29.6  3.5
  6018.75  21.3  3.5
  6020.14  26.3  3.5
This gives 5.06 angstroms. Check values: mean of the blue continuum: 21.8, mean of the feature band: 21.3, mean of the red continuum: 25.9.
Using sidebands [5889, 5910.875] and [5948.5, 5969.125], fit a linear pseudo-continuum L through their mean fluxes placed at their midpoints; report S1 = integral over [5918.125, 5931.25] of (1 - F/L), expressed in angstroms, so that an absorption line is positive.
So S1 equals 1.7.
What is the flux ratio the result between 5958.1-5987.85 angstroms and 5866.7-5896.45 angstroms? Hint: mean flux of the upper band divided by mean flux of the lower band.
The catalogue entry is 1.0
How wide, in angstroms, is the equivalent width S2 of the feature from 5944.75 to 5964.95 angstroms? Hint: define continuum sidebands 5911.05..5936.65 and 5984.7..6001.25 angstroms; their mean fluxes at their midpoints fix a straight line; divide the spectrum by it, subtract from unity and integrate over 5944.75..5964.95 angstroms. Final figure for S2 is -3.5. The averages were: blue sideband 20.1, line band 24.2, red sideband 21.2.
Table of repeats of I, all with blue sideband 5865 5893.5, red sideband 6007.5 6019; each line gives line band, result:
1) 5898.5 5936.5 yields 2.4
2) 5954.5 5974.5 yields -1.3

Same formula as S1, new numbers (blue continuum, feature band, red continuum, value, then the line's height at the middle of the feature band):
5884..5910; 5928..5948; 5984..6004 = 1.7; 22.8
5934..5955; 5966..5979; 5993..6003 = -0.2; 21.6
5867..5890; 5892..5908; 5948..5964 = -0.6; 23.1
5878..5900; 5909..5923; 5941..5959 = 1.9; 23.6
